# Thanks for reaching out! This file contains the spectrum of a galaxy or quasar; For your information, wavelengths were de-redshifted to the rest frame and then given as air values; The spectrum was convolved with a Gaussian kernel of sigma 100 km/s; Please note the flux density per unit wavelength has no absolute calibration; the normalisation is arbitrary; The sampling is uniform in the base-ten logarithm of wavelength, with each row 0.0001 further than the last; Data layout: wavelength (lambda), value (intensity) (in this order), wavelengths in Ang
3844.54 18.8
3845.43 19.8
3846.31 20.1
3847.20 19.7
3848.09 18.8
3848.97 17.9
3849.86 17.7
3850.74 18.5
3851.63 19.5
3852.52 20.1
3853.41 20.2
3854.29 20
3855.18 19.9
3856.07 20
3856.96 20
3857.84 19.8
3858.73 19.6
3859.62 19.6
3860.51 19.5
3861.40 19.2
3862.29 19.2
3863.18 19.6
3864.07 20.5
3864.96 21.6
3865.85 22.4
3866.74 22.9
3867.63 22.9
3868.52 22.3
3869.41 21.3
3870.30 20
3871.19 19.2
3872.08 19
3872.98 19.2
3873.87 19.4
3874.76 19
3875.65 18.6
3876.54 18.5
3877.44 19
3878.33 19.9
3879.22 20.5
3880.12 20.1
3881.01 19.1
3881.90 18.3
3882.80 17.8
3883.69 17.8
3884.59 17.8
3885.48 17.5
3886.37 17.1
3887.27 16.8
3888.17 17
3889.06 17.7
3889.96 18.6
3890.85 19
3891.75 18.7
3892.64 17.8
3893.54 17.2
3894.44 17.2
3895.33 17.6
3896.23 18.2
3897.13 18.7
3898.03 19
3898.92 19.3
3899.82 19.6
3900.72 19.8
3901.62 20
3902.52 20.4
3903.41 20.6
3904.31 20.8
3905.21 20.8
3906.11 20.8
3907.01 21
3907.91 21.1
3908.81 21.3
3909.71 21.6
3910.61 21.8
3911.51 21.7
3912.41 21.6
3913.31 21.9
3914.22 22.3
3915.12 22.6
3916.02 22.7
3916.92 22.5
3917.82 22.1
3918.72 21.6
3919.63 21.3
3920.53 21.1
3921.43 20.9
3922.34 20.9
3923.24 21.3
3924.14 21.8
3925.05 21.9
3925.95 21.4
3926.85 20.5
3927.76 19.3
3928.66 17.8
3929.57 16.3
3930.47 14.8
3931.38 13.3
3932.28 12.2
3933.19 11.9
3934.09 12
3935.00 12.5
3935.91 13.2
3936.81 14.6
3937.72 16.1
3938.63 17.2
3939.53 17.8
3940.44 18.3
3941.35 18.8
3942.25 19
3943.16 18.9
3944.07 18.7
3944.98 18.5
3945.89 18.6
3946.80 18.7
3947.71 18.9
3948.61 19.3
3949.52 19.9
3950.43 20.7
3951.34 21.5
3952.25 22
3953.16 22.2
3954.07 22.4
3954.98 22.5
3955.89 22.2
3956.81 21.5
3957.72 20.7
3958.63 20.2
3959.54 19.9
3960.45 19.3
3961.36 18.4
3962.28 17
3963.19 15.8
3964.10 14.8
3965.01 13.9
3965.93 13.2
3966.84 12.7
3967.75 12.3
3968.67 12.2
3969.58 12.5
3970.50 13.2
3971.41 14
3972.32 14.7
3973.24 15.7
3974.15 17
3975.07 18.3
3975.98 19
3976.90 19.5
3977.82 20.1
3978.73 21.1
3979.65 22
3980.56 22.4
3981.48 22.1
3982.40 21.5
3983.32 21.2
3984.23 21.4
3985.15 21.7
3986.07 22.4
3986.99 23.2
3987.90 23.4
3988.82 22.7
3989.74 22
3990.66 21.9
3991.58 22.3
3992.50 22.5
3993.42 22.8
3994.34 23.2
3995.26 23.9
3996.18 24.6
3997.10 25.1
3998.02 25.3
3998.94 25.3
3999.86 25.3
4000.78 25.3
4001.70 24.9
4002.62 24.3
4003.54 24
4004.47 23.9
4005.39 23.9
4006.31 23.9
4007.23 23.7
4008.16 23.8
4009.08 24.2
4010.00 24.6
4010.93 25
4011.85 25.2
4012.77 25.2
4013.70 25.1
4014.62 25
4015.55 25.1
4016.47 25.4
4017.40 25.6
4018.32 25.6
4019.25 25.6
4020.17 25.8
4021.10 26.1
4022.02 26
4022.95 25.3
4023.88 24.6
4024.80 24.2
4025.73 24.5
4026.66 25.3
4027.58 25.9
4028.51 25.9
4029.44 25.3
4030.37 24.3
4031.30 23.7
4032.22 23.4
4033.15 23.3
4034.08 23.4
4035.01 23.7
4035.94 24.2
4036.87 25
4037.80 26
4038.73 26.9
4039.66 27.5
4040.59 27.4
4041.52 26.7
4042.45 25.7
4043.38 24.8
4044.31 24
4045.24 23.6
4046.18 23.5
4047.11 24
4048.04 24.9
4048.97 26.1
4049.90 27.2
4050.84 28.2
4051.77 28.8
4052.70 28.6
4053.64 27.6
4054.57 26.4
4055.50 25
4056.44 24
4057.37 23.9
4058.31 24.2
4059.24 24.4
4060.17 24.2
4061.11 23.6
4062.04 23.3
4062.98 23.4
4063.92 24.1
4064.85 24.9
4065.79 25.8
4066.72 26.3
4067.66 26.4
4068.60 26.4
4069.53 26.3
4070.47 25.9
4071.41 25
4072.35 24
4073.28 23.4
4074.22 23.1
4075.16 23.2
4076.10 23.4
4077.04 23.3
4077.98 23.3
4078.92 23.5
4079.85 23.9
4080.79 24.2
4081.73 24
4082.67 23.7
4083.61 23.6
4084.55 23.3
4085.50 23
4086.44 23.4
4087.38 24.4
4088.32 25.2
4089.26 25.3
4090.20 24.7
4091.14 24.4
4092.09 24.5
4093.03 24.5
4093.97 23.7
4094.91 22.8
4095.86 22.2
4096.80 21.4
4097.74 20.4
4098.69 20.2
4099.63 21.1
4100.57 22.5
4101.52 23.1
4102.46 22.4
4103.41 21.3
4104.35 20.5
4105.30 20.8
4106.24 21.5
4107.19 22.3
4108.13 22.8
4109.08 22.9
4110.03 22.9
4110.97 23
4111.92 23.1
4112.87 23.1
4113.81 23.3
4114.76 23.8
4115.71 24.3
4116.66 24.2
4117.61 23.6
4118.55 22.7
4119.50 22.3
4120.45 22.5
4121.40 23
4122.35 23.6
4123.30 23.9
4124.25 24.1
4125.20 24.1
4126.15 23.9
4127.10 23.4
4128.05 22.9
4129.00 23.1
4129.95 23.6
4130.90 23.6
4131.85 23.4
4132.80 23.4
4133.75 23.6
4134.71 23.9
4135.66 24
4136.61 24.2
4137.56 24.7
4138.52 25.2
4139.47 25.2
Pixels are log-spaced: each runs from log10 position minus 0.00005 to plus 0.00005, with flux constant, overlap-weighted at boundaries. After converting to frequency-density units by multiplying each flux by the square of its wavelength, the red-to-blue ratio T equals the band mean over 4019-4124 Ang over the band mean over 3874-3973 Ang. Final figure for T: 1.4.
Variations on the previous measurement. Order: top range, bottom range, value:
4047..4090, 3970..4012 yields 1.16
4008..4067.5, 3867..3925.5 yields 1.36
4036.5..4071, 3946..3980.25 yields 1.48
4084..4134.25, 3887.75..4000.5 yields 1.29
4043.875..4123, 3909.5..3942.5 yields 1.37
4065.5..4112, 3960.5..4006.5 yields 1.22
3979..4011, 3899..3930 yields 1.16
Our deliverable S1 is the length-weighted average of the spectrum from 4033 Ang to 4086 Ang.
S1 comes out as 24.9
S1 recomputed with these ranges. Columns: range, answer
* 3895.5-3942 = 19.2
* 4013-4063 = 25.2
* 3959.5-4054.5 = 22.8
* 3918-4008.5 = 19.7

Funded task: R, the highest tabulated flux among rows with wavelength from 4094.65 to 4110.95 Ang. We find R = 23.1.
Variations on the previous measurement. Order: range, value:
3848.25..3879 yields 22.9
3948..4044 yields 27.5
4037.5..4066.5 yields 28.8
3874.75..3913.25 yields 21.8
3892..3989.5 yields 23.4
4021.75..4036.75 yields 26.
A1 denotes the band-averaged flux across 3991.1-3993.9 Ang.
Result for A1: 22.5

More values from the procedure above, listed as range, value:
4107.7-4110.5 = 22.8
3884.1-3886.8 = 17.5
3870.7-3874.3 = 19.2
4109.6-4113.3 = 23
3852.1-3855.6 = 20.1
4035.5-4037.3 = 24.6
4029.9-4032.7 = 23.8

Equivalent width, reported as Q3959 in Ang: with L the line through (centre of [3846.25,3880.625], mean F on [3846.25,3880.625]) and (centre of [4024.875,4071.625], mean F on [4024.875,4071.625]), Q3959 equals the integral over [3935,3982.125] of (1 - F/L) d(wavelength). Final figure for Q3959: 9.5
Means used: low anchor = 19.9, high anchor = 25.2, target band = 18.1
